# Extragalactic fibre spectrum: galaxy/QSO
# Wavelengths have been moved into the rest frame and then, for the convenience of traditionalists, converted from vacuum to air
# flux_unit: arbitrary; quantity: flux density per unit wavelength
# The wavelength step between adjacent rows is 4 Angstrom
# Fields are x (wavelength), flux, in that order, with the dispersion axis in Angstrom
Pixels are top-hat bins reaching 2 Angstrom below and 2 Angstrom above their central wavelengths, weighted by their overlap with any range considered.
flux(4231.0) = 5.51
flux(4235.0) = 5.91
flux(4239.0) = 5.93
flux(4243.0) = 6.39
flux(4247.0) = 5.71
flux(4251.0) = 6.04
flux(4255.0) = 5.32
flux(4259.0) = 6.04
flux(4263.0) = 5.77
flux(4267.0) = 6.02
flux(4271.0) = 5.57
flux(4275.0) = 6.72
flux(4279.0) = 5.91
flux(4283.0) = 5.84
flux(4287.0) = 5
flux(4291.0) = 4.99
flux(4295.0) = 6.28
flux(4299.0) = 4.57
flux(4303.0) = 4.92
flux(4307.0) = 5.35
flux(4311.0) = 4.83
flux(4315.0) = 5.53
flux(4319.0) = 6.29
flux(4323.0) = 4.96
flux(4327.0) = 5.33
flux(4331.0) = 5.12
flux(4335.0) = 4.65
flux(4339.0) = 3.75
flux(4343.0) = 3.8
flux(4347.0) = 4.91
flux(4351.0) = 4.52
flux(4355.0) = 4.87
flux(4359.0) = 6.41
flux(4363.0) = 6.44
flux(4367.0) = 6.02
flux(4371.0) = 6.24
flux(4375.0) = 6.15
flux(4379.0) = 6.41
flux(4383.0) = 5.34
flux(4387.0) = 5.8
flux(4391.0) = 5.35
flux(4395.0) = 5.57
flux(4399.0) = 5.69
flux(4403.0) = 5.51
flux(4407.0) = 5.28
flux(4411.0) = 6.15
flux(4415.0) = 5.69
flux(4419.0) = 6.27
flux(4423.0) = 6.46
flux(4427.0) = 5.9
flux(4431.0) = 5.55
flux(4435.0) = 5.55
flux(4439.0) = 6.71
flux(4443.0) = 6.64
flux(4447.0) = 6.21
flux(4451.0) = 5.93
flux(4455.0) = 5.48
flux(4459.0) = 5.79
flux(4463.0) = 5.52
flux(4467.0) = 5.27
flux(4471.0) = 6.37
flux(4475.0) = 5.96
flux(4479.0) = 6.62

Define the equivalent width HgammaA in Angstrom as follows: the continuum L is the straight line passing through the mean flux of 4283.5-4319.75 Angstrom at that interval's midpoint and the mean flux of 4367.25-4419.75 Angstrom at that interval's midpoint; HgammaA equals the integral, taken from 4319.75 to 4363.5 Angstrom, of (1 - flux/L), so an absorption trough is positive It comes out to 4.4 Angstrom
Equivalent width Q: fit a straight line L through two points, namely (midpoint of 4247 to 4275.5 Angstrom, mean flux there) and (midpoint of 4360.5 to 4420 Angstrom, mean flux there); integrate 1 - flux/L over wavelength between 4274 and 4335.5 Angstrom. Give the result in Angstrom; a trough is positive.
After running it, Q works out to 5.0 Angstrom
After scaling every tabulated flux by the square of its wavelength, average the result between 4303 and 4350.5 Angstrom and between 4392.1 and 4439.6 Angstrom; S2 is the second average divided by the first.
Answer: 1.23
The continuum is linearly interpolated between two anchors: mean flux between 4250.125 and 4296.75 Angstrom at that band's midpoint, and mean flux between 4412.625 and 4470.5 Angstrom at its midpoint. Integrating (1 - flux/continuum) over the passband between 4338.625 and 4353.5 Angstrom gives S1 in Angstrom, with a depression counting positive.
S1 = 3.9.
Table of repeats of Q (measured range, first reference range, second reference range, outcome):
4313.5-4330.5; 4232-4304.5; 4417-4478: 0.9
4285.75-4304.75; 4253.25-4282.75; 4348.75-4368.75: 2.2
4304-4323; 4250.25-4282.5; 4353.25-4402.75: 1.5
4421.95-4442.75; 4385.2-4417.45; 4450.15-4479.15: -1.2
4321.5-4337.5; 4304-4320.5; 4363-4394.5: 1.7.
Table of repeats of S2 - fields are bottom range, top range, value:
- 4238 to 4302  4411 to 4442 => 1.13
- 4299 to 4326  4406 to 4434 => 1.18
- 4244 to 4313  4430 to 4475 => 1.15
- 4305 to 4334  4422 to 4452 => 1.21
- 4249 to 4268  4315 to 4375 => 0.94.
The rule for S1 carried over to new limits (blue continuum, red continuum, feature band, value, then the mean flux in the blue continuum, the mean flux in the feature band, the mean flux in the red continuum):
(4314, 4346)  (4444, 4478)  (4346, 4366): -1.5 Angstrom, 4.91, 5.49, 5.86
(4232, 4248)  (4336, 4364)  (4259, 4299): -1.1 Angstrom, 5.97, 5.74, 4.89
